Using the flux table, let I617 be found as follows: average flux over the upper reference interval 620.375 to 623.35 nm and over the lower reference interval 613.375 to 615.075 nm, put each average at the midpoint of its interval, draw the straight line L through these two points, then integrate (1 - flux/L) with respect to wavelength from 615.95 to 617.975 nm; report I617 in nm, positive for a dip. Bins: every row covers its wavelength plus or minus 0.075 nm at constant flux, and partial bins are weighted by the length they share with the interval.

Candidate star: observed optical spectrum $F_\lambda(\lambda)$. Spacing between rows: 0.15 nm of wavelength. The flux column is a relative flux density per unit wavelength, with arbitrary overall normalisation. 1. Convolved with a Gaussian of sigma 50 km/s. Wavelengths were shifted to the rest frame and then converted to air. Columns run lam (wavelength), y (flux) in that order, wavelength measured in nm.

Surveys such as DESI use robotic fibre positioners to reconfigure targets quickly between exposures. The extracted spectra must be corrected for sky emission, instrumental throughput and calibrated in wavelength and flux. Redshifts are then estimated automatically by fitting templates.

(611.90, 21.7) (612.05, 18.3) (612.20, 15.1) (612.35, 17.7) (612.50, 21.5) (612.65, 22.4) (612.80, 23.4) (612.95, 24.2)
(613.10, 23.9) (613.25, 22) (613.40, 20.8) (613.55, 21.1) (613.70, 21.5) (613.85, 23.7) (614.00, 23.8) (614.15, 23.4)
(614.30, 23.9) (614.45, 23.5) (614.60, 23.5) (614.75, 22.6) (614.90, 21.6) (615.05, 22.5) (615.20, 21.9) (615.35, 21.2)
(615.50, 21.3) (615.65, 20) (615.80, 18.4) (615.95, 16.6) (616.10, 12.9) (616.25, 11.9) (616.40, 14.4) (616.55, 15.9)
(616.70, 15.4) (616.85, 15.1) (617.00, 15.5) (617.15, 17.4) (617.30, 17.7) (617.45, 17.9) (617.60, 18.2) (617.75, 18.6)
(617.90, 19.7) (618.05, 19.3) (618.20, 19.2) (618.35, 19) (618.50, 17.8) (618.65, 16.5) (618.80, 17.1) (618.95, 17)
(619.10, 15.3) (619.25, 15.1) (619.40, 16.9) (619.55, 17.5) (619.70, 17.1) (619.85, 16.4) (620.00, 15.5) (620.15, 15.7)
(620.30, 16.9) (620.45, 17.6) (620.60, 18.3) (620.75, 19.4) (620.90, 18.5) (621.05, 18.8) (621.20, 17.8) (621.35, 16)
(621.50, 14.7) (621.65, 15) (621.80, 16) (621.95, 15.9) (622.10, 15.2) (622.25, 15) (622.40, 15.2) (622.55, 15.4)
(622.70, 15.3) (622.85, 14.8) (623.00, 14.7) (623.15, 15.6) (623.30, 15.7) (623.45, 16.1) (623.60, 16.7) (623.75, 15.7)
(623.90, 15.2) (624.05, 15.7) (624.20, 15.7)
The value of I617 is 0.41 nm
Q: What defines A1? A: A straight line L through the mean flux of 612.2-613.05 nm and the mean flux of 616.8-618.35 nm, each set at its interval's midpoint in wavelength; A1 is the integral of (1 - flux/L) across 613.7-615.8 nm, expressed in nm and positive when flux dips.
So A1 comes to -0.26 nm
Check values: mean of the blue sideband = 21.3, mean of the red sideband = 18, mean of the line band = 22.3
